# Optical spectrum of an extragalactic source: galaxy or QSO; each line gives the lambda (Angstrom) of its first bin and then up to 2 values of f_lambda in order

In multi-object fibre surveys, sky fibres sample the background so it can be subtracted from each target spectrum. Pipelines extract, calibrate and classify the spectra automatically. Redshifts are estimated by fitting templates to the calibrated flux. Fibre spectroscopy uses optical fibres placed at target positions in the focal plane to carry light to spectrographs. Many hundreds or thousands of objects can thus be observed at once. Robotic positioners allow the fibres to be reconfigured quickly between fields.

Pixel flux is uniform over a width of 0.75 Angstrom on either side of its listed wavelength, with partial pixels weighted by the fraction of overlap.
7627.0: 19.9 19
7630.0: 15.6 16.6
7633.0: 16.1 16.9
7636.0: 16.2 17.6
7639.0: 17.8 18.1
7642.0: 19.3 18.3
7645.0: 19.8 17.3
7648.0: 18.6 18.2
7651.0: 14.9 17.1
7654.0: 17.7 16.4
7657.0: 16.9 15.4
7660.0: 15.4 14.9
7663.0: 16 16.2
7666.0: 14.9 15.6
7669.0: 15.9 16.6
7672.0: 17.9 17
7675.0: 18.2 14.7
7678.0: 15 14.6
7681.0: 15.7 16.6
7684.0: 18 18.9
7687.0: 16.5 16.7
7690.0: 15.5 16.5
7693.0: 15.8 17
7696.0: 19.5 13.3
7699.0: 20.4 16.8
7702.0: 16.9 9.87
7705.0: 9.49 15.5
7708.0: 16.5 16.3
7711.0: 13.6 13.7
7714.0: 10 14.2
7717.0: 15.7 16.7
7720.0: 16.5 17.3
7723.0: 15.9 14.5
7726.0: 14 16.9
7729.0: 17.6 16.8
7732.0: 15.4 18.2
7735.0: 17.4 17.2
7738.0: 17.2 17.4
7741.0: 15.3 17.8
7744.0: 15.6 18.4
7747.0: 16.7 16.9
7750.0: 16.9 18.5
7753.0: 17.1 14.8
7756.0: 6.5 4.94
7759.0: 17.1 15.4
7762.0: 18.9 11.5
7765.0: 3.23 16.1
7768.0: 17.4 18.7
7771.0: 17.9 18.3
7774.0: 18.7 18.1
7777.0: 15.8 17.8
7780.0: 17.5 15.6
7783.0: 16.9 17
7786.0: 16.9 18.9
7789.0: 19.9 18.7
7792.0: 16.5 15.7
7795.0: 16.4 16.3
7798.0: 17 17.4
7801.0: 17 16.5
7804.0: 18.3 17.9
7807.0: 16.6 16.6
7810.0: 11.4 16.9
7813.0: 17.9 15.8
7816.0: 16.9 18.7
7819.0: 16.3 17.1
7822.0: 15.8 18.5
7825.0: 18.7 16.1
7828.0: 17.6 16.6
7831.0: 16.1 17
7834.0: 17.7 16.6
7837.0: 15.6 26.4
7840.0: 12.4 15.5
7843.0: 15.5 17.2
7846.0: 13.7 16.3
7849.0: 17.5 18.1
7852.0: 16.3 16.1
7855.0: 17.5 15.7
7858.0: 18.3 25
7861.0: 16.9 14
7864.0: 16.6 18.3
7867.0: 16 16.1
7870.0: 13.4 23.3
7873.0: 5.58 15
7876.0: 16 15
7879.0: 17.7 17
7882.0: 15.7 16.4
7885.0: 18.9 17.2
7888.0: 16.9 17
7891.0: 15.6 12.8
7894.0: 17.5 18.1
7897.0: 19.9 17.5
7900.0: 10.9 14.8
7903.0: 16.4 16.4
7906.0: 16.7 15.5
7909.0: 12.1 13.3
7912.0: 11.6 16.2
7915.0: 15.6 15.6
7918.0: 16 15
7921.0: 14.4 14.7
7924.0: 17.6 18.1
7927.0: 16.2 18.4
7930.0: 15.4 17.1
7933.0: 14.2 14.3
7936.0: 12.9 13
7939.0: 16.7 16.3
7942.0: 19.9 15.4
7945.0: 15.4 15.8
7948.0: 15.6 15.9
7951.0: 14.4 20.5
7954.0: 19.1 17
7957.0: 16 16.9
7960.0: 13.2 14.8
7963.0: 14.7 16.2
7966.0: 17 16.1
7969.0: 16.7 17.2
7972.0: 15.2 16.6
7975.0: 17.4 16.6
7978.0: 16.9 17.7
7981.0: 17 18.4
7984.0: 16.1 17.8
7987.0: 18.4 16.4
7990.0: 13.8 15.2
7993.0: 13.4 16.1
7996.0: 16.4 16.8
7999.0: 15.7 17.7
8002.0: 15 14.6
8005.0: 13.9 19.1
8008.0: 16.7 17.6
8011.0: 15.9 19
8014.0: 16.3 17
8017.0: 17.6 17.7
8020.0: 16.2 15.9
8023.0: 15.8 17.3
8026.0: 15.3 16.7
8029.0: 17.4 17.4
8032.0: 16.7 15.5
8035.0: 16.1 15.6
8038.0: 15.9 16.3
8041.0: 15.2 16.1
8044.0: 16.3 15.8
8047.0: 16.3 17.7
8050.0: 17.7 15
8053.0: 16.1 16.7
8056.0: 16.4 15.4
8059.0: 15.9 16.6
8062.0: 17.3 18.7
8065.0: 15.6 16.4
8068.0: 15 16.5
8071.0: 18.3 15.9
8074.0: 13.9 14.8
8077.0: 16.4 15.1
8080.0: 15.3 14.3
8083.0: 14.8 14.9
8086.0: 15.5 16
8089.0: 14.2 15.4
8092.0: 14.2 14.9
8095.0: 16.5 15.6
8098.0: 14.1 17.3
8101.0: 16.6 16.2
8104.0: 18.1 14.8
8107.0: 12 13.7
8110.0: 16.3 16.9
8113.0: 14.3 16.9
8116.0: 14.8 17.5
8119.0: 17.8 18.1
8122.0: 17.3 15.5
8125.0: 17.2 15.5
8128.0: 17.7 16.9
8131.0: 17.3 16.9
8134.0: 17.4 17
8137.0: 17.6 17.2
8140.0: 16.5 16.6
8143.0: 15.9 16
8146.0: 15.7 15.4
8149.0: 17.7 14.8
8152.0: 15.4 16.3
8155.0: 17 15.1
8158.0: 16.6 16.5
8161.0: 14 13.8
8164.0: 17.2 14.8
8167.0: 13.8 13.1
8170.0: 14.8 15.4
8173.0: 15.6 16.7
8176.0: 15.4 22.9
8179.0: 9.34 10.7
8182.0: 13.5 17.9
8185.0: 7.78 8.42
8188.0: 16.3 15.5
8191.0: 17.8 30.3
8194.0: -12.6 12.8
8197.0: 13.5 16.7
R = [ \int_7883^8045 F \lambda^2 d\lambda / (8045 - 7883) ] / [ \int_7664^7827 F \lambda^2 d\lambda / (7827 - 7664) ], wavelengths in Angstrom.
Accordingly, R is 1.06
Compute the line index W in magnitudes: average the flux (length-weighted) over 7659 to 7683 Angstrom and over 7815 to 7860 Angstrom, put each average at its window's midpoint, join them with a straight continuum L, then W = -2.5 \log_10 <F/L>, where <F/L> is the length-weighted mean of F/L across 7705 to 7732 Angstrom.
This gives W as 0.073 mag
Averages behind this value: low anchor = 15.9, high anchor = 17.2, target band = 15.2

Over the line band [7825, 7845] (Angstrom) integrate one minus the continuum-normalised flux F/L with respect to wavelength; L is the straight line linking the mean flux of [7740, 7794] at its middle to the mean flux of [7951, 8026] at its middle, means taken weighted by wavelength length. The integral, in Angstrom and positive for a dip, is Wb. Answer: -1.0 Angstrom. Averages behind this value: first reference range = 16.1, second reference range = 16.5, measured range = 17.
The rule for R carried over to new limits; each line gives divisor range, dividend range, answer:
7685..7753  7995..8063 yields 1.11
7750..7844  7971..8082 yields 1.05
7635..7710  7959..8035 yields 1.08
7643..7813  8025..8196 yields 1.07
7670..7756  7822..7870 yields 1.10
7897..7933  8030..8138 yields 1.08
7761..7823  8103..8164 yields 1.06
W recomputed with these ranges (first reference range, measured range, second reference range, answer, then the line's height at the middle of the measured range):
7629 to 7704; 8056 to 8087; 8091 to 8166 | 0.02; 16.2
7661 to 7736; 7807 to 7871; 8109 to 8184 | -0.06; 15.9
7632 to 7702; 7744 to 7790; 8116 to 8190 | 0.04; 16.6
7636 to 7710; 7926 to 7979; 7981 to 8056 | 0.02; 16.4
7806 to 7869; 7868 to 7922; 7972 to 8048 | 0.08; 16.8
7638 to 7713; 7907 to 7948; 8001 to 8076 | 0.06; 16.4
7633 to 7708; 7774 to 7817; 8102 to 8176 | -0.04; 16.4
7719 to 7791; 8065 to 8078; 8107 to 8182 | 0.01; 16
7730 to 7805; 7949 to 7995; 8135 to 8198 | -0.06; 15.6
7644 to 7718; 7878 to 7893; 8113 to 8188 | -0.05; 15.9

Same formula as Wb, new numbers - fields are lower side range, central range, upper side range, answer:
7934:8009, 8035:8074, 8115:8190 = -0.8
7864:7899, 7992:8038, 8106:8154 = -0.2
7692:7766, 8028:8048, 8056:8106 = -0.6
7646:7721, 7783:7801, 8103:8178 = -1.5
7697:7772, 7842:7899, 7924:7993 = -2.5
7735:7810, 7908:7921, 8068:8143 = 1.4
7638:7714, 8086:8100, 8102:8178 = 0.7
